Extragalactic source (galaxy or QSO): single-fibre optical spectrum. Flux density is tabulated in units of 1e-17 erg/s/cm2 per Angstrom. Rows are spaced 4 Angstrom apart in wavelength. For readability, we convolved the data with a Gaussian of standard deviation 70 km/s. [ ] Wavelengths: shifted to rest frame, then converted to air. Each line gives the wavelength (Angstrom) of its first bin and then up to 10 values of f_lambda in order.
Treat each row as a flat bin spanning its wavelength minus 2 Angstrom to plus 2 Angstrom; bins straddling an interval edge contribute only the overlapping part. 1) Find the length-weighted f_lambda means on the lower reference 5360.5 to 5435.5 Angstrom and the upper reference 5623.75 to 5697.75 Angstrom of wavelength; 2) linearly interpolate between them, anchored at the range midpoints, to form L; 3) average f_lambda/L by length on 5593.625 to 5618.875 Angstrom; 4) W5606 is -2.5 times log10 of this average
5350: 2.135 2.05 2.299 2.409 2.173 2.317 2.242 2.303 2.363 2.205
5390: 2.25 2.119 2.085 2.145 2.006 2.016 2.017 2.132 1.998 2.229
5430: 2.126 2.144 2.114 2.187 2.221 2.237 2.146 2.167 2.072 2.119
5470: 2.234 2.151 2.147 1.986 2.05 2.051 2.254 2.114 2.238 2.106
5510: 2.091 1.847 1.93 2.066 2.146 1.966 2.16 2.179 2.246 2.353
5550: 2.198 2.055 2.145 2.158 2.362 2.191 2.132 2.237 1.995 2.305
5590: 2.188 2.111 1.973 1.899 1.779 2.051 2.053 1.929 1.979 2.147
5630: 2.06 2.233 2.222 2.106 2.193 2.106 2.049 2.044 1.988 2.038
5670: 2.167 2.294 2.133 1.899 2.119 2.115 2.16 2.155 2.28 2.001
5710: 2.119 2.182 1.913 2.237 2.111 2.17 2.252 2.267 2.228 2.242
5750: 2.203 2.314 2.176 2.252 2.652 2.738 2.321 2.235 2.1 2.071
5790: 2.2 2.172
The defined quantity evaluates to 0.09 mag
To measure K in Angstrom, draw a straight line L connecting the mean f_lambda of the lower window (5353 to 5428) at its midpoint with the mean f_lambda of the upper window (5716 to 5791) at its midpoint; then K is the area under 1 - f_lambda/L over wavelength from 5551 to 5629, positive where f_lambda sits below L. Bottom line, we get 4.44 Angstrom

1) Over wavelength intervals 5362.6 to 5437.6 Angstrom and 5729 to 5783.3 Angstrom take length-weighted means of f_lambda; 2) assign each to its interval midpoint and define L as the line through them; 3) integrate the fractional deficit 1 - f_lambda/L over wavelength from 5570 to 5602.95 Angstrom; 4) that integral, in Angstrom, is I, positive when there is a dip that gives 1.7 Angstrom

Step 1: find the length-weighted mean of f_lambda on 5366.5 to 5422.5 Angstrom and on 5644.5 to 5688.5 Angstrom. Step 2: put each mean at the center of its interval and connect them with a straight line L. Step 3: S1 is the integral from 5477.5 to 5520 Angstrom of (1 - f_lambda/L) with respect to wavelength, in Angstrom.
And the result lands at 1.27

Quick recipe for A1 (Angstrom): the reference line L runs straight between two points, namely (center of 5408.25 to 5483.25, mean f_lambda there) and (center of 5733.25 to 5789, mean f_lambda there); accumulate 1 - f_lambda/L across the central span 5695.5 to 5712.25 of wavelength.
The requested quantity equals 0.9 Angstrom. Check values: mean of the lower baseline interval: 2.13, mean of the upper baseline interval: 2.29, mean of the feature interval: 2.14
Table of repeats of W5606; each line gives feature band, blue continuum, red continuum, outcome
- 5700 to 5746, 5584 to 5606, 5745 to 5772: 0.07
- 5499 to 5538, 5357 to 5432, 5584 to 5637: 0.02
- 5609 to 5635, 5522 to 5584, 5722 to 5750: 0.06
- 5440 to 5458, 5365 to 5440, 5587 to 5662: -0.03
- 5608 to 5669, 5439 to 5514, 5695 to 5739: 0.03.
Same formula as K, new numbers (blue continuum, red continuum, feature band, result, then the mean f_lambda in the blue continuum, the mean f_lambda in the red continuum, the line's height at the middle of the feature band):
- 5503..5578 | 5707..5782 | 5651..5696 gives 2.4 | 2.13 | 2.25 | 2.21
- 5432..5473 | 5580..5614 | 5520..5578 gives -2.5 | 2.16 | 2.04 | 2.08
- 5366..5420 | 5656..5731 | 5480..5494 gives 0.6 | 2.17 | 2.11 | 2.15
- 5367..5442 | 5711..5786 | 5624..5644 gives 0.6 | 2.16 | 2.25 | 2.22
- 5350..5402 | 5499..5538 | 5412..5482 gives 0.3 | 2.23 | 2.07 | 2.15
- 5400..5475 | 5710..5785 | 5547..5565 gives 0.1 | 2.13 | 2.25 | 2.18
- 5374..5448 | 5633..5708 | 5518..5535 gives 0.6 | 2.15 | 2.12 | 2.14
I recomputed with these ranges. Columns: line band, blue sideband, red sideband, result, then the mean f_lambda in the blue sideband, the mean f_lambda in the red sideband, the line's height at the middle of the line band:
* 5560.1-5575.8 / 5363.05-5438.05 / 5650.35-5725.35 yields -0.6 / 2.16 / 2.11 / 2.13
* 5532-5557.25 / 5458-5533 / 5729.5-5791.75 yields -0.8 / 2.09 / 2.28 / 2.13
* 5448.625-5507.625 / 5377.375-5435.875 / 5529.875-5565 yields 0.6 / 2.14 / 2.18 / 2.16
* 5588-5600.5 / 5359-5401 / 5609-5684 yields 0.2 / 2.25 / 2.09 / 2.12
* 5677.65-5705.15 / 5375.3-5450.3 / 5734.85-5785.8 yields 1.9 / 2.15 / 2.3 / 2.27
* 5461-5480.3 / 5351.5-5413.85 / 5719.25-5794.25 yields 0.5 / 2.19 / 2.26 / 2.21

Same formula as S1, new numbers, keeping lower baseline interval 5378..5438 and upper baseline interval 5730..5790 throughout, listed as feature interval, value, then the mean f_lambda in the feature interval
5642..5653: 0.5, 2.13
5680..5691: 1.0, 2.04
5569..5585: 0.4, 2.15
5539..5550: -0.4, 2.27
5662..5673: 0.7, 2.1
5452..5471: 0.1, 2.14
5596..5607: 1.6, 1.89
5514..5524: 1.0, 1.97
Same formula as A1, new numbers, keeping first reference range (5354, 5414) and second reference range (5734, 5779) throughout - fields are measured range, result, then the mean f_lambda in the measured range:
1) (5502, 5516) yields 1.22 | 2.05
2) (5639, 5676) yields 2.92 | 2.11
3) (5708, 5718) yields 0.91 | 2.1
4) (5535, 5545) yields 0.14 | 2.22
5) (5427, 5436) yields 0.28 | 2.15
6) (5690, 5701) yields 0.70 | 2.16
